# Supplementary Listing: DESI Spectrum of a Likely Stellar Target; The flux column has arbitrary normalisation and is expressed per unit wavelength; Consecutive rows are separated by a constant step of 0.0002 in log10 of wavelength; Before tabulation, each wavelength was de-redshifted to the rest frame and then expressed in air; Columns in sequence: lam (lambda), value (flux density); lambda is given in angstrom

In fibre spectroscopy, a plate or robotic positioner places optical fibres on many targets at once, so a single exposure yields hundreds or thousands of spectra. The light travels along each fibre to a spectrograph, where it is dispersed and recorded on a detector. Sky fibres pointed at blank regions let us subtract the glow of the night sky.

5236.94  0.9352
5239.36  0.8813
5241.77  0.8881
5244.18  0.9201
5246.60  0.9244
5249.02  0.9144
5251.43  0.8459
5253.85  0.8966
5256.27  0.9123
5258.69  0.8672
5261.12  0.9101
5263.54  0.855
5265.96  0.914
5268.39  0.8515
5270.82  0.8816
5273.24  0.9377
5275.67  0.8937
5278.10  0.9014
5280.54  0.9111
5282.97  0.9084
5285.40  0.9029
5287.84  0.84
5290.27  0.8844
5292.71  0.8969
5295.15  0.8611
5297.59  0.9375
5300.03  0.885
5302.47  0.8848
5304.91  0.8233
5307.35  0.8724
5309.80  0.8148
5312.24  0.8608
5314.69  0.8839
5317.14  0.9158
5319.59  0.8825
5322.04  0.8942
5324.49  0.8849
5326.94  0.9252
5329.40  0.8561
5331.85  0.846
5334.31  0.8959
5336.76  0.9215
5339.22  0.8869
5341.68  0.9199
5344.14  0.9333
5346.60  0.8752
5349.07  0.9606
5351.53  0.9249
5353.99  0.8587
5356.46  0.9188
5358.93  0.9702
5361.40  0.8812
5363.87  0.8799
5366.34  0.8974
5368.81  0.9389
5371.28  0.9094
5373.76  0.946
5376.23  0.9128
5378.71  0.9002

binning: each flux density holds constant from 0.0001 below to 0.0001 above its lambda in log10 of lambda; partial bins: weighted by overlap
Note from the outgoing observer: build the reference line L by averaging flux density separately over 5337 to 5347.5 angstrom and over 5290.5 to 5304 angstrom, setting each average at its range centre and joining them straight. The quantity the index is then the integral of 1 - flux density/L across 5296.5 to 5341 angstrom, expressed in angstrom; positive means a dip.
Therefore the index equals 0.8 angstrom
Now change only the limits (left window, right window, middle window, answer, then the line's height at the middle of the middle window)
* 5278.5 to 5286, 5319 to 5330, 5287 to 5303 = 0.3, 0.902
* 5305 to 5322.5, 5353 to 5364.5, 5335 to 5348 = -0.2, 0.891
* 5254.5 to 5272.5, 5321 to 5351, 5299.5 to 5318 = 0.6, 0.895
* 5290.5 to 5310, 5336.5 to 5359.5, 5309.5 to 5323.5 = 0.1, 0.889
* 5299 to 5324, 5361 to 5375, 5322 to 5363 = -0.5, 0.893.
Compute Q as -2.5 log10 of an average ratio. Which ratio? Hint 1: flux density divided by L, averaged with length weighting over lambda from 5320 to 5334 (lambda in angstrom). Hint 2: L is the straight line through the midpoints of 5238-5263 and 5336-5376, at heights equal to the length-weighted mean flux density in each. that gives 0.03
